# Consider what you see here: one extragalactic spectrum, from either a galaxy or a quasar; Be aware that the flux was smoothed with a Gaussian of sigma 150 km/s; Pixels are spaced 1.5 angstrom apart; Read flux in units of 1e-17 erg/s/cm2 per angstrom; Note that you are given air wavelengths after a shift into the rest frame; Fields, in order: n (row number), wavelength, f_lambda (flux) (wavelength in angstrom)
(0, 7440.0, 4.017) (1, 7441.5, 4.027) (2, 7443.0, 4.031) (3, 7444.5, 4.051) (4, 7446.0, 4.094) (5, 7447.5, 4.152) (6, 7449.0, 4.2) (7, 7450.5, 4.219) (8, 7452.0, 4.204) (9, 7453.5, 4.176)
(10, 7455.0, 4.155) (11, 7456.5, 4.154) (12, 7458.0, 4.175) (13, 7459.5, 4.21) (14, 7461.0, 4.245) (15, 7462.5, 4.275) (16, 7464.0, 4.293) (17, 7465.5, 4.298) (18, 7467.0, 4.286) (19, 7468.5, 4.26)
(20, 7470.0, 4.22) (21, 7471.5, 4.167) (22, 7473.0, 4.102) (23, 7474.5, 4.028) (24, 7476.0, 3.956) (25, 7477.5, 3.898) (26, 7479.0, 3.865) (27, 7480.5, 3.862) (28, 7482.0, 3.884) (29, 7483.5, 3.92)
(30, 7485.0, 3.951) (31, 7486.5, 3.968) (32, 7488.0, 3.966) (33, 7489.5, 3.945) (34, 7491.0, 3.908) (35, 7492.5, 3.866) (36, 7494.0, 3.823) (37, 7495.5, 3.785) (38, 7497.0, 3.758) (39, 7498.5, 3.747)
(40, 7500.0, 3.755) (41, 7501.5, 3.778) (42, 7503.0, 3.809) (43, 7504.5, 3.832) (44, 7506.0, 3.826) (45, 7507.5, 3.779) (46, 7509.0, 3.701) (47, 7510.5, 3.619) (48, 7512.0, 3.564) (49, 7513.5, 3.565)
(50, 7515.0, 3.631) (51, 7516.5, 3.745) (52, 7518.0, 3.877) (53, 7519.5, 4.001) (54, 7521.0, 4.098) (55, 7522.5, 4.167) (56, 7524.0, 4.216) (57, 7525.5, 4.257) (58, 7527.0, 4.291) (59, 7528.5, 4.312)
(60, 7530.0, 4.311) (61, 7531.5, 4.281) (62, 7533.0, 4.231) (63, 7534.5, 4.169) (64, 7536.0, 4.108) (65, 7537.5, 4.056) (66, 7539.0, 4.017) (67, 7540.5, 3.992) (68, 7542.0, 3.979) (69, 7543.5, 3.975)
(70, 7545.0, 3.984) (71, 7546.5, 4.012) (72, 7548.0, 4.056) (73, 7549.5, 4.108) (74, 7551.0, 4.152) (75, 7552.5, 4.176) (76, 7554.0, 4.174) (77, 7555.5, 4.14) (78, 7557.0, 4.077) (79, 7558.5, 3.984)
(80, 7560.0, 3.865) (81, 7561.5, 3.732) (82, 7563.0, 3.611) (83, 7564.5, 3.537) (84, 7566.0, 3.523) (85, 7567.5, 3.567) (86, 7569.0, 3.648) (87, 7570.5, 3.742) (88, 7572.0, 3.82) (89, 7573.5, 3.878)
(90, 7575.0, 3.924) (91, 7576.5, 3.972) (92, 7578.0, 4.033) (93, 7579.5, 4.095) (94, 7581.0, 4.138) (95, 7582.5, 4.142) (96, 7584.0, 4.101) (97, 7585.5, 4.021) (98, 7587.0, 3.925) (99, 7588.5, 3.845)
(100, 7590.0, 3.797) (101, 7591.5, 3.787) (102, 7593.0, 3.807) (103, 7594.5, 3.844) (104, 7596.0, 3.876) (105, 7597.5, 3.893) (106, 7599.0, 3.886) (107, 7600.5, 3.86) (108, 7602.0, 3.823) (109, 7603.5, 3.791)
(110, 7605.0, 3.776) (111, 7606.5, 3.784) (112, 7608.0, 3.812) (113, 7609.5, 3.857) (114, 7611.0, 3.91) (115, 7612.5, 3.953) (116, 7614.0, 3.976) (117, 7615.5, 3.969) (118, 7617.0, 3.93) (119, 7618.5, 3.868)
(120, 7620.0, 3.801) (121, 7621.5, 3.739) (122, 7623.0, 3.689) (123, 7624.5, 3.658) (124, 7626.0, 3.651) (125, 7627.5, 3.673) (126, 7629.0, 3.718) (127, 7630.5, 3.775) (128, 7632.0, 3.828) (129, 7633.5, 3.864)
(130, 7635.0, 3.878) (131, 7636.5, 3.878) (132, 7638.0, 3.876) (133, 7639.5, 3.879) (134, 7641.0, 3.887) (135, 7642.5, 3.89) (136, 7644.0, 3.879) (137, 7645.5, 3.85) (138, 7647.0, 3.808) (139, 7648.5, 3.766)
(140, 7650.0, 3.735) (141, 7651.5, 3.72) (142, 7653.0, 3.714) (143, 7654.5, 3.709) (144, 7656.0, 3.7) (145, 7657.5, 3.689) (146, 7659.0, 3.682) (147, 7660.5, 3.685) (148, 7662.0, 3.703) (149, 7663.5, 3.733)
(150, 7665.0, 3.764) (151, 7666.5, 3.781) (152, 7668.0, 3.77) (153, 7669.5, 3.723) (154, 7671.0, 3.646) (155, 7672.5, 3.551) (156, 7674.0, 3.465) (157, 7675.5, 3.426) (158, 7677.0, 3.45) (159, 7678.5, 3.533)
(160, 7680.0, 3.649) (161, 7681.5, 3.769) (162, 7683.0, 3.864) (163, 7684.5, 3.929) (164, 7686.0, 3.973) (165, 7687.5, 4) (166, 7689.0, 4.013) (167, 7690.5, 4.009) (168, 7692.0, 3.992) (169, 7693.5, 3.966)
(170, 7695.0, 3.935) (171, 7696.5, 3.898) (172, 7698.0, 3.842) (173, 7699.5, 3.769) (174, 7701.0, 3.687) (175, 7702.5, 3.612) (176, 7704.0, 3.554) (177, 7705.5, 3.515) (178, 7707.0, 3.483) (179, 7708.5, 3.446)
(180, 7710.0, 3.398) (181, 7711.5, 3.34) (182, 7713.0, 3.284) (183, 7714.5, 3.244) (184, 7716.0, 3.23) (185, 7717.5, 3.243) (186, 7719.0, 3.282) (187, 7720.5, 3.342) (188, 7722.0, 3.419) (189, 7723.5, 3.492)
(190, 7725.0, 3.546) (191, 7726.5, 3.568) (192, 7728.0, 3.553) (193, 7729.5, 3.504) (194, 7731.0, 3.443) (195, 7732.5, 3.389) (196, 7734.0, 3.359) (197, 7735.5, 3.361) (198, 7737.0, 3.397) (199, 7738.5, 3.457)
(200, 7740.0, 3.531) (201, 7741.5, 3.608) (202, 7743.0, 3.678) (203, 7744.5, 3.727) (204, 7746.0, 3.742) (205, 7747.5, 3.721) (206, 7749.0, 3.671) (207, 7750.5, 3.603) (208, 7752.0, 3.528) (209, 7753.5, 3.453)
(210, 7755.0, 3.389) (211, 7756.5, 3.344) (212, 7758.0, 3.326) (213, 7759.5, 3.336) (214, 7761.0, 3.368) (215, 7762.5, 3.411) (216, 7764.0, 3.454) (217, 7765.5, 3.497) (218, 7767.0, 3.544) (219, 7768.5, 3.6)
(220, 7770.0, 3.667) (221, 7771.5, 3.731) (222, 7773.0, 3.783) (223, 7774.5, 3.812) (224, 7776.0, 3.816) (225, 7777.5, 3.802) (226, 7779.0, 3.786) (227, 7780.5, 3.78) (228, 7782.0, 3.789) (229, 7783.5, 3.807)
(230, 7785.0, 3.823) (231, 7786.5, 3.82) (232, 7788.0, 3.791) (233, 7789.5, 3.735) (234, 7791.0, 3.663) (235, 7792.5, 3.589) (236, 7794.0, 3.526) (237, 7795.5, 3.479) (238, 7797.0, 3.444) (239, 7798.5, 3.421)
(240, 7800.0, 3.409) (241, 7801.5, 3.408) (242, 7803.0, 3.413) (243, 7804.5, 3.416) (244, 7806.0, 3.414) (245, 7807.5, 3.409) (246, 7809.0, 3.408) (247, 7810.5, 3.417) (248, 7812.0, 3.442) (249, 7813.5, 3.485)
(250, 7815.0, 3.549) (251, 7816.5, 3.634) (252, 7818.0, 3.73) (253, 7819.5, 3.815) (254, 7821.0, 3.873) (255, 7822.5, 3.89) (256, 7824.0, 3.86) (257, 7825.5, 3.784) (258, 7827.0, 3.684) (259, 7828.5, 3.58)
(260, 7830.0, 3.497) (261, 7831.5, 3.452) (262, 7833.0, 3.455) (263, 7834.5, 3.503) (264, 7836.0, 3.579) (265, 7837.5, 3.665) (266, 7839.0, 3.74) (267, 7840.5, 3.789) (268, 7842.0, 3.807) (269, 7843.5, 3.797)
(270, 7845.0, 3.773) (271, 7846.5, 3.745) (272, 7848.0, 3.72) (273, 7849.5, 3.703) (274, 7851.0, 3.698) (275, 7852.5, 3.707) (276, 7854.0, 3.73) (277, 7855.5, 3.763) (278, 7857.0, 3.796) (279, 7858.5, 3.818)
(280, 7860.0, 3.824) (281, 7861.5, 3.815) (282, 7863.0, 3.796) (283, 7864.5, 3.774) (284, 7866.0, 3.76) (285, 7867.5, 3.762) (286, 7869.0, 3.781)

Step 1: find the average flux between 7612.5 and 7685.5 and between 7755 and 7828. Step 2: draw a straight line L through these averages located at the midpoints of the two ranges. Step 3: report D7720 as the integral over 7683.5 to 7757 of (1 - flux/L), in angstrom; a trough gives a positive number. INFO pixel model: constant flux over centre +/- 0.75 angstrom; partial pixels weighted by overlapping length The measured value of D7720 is 1.9 angstrom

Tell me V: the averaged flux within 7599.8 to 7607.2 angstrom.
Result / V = 3.81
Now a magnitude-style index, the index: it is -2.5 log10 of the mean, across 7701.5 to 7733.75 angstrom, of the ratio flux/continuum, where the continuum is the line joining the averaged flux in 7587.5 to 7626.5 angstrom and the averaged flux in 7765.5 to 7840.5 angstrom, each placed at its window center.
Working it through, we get 0.09 mag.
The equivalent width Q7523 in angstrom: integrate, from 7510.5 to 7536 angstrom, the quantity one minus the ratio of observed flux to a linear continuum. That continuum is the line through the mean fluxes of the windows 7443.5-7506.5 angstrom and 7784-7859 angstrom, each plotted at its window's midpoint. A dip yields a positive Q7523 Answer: -0.41 angstrom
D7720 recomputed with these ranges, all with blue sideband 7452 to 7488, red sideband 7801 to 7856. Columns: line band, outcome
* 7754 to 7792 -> 0.72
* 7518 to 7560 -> -1.08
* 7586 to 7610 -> 0.59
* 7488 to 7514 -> 1.82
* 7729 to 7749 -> 1.12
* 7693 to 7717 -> 1.43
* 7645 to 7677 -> 1.34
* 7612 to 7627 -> 0.33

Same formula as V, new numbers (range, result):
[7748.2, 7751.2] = 3.64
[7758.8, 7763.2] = 3.37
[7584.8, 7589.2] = 3.93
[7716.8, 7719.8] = 3.26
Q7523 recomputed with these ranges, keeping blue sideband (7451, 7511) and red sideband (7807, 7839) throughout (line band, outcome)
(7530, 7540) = -0.57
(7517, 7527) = -0.42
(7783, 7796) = -0.17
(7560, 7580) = 0.59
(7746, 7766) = 1.11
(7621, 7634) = 0.33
